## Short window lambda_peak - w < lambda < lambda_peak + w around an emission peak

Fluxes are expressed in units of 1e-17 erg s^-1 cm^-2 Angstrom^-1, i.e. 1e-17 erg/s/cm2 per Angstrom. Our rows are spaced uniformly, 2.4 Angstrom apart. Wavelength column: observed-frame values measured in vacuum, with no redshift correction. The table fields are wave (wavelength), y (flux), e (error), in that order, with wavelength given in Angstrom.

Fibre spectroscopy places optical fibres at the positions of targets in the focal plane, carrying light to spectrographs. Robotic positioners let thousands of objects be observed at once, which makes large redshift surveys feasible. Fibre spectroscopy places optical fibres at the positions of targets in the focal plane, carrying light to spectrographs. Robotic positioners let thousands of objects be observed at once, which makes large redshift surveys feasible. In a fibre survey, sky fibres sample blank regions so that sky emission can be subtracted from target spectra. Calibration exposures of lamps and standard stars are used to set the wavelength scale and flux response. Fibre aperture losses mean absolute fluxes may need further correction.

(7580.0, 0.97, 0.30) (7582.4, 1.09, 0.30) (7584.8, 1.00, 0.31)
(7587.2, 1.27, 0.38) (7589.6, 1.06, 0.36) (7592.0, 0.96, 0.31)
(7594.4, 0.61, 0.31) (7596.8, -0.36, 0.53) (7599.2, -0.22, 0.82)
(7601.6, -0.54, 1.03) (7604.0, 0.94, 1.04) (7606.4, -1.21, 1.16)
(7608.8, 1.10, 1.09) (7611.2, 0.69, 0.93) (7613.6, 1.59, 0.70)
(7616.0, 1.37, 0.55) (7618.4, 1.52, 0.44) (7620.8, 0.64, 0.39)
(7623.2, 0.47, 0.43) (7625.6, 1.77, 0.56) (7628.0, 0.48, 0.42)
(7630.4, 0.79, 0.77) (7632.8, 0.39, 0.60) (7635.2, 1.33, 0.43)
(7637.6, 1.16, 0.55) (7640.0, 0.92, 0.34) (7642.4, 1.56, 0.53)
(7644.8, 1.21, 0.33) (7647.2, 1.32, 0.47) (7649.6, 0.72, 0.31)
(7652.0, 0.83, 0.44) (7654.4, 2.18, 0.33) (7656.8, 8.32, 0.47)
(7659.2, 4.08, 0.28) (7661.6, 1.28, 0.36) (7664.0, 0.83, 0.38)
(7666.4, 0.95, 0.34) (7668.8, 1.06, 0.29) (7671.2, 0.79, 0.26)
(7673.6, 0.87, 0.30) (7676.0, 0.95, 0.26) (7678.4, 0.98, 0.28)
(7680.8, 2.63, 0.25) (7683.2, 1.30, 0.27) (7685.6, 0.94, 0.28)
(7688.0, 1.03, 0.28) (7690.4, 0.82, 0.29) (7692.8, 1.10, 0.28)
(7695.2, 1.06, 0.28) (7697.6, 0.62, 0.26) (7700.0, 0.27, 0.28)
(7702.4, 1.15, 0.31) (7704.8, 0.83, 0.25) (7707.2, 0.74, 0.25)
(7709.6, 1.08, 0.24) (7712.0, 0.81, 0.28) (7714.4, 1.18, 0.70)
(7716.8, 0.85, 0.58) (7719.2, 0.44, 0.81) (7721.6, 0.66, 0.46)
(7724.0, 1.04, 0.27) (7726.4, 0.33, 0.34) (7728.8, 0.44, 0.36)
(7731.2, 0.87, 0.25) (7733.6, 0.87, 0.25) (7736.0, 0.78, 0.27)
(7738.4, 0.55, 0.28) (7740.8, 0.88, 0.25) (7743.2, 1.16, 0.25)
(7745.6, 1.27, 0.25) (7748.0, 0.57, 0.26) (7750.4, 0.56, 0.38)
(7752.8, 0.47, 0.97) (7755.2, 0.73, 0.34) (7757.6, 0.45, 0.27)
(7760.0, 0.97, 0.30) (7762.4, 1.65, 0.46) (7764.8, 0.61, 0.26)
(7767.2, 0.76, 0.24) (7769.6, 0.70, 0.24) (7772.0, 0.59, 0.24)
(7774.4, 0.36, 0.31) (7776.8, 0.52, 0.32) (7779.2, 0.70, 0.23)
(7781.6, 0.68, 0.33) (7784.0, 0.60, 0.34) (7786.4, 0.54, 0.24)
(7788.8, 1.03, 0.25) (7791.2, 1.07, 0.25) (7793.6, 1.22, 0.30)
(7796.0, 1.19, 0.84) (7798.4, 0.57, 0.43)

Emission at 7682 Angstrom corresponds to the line [N II] 6583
